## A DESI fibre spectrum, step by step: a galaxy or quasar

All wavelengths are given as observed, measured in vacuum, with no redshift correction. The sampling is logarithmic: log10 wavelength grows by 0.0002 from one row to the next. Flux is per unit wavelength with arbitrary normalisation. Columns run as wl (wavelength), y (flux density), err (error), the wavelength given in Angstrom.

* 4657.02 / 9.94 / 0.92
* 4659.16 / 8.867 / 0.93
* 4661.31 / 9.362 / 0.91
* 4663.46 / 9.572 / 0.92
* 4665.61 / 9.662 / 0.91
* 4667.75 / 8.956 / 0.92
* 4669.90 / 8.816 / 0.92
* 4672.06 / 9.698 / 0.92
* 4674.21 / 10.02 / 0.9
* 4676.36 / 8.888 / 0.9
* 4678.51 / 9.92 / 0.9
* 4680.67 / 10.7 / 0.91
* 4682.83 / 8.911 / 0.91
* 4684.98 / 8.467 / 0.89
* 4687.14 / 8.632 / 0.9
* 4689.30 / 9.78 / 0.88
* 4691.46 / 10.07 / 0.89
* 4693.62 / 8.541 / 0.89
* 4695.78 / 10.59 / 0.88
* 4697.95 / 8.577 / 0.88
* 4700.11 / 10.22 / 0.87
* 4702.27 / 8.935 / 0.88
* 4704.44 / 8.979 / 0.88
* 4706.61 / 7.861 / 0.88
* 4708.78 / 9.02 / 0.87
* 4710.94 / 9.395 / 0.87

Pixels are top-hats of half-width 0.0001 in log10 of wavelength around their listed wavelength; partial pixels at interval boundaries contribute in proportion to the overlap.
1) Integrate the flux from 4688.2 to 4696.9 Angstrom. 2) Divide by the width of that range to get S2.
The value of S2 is 9.73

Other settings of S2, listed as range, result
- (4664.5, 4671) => 9.15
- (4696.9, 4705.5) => 9.19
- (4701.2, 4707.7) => 8.58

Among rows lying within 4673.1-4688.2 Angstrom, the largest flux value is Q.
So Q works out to 10.7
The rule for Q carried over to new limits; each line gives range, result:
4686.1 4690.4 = 9.78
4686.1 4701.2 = 10.59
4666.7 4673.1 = 9.698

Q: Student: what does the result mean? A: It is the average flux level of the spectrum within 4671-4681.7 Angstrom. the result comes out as 9.85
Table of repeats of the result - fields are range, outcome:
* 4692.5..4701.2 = 9.49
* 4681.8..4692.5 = 9.17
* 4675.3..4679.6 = 9.41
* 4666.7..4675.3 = 9.37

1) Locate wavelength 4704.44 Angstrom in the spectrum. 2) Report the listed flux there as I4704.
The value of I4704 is 8.979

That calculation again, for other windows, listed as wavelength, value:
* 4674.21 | 10.02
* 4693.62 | 8.541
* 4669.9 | 8.816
